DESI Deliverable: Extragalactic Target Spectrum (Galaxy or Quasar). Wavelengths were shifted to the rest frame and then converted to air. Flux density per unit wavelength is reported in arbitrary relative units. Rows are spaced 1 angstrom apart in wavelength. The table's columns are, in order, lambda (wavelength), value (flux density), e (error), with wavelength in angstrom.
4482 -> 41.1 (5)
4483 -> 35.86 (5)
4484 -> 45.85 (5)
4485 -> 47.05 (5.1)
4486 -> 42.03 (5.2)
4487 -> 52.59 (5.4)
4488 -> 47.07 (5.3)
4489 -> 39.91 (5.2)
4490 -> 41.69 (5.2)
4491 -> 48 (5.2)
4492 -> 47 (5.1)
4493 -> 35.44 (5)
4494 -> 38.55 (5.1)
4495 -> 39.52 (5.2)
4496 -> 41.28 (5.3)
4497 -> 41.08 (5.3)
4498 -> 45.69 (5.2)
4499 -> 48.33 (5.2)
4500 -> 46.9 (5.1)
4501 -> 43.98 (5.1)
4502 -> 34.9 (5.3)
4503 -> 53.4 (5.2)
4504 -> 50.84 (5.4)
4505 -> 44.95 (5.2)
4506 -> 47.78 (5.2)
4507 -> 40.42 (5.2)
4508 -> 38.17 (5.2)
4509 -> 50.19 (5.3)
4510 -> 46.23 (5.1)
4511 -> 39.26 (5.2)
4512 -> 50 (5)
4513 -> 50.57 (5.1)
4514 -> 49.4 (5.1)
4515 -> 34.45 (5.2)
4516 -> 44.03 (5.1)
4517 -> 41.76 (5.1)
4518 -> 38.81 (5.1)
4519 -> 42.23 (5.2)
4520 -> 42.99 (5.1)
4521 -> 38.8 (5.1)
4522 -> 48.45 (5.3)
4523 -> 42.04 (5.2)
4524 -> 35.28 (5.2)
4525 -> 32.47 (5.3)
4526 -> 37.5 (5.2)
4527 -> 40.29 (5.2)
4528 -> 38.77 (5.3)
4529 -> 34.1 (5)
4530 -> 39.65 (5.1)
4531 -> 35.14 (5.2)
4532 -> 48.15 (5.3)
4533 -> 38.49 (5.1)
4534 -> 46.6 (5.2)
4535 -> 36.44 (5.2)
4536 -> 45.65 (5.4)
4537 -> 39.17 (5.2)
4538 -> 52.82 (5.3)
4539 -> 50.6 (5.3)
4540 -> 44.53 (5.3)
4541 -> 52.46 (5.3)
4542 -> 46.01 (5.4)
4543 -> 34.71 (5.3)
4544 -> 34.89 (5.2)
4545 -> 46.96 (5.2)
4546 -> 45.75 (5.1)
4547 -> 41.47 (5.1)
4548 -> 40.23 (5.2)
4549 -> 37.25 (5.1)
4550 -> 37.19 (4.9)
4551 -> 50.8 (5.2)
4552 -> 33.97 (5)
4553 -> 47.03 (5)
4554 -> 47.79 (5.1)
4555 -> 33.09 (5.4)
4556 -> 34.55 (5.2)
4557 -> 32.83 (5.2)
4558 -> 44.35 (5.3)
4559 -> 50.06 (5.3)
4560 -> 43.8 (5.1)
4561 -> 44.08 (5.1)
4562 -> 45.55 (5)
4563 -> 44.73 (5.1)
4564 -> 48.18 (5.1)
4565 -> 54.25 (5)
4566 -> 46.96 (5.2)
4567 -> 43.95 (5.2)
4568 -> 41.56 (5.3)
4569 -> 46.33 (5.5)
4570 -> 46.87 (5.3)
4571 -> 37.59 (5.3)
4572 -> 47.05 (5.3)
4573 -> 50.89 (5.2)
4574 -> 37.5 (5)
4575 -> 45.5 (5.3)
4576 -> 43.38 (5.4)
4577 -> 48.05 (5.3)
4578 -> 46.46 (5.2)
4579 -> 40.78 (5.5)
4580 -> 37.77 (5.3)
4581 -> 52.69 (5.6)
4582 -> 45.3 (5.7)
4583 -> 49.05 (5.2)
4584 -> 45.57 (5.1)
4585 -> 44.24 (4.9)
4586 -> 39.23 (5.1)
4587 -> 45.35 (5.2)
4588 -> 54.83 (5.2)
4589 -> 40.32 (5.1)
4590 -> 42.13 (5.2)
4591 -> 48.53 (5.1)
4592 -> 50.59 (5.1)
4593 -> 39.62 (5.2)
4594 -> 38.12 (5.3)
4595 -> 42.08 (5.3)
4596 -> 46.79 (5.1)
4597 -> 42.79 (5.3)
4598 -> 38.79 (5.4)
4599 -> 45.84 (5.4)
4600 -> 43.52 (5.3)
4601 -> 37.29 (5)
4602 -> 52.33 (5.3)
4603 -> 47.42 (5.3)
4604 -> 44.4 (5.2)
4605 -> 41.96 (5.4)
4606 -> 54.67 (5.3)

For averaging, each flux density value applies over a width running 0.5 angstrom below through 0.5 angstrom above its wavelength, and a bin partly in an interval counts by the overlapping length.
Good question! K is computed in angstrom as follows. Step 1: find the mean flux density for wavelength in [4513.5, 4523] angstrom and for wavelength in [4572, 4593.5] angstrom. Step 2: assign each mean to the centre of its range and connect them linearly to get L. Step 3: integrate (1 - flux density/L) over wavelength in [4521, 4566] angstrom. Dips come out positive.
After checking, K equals 1.2 angstrom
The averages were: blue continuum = 42.3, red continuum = 45.2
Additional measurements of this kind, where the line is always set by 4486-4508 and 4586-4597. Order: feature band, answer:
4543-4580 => 1.0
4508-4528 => 0.9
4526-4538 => 1.0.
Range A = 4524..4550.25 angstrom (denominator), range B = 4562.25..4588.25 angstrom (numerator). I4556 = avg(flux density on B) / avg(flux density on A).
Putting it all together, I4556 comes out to 1.1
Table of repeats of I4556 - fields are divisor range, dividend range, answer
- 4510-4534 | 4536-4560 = 1.03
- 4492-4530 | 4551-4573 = 1.03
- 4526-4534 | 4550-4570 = 1.11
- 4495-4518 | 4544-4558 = 0.91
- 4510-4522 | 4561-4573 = 1.06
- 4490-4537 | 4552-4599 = 1.04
